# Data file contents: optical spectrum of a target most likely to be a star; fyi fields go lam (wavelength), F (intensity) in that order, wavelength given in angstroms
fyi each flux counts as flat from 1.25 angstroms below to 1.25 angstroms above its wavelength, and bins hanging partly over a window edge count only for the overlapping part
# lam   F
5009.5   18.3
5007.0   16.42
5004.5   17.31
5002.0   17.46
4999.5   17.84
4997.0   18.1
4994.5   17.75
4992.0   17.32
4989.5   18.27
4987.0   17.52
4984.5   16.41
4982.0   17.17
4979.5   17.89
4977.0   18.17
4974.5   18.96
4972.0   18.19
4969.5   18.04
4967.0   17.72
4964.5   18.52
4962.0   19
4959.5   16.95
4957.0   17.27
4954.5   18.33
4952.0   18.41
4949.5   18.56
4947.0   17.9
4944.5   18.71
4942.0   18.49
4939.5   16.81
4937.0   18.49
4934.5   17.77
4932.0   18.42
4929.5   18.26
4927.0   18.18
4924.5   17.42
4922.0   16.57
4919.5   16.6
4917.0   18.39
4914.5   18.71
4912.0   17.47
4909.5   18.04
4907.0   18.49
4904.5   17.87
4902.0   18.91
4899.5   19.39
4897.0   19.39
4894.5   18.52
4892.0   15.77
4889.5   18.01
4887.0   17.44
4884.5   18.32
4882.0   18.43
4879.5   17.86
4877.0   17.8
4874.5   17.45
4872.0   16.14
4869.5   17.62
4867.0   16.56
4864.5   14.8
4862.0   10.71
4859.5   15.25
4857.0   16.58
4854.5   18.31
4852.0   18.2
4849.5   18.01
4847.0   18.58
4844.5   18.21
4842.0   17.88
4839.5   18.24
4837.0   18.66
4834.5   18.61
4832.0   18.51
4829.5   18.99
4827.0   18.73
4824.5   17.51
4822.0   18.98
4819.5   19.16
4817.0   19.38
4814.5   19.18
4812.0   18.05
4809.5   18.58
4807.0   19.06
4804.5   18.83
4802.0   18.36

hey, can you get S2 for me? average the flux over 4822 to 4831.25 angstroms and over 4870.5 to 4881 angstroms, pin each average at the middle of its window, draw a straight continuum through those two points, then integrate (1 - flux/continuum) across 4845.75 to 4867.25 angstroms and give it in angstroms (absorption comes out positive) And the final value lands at 1.8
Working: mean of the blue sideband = 18.5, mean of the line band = 16.3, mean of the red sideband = 17.3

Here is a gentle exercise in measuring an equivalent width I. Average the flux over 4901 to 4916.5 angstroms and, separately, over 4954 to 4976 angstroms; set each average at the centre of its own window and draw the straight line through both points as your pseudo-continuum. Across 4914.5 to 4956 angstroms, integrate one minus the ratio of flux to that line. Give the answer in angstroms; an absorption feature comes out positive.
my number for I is 0.5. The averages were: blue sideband 18.2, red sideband 18.1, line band 18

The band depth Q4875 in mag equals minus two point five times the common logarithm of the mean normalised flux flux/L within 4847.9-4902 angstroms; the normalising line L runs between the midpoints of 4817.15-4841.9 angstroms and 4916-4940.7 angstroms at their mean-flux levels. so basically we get 0.06 mag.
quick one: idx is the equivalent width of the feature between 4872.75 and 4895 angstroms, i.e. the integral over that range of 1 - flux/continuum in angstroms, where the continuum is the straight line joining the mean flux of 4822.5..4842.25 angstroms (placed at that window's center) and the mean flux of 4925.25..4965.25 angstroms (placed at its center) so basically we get 0.8 angstroms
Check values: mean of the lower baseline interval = 18.4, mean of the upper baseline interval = 18.1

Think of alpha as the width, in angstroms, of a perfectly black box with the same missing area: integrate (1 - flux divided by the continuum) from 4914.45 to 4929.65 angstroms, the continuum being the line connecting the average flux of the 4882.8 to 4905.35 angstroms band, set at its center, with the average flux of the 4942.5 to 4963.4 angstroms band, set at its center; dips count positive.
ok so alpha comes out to 0.5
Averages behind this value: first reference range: 18.2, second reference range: 18.2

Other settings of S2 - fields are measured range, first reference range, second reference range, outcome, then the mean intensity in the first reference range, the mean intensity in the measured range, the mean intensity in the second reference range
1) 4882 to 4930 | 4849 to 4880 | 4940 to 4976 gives -2.1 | 16.5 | 18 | 18.2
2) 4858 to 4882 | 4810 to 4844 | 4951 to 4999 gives 2.9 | 18.6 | 16.2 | 17.9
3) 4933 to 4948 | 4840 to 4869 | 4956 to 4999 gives -0.5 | 16.7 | 18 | 17.8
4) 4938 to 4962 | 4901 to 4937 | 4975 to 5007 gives -0.3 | 17.9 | 18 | 17.6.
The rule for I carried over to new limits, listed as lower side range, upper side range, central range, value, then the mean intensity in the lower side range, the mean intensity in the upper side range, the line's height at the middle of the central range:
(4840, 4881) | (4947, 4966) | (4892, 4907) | -1.0 angstroms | 16.9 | 18.1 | 17.4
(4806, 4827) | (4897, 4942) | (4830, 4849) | 0.2 angstroms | 18.7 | 18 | 18.6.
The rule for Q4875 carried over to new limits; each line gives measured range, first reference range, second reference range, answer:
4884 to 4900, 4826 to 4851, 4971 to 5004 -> 0.01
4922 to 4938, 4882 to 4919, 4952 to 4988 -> 0.01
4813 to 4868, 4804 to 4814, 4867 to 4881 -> 0.02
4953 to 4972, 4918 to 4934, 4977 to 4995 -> -0.03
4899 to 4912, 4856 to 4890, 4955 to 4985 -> -0.08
